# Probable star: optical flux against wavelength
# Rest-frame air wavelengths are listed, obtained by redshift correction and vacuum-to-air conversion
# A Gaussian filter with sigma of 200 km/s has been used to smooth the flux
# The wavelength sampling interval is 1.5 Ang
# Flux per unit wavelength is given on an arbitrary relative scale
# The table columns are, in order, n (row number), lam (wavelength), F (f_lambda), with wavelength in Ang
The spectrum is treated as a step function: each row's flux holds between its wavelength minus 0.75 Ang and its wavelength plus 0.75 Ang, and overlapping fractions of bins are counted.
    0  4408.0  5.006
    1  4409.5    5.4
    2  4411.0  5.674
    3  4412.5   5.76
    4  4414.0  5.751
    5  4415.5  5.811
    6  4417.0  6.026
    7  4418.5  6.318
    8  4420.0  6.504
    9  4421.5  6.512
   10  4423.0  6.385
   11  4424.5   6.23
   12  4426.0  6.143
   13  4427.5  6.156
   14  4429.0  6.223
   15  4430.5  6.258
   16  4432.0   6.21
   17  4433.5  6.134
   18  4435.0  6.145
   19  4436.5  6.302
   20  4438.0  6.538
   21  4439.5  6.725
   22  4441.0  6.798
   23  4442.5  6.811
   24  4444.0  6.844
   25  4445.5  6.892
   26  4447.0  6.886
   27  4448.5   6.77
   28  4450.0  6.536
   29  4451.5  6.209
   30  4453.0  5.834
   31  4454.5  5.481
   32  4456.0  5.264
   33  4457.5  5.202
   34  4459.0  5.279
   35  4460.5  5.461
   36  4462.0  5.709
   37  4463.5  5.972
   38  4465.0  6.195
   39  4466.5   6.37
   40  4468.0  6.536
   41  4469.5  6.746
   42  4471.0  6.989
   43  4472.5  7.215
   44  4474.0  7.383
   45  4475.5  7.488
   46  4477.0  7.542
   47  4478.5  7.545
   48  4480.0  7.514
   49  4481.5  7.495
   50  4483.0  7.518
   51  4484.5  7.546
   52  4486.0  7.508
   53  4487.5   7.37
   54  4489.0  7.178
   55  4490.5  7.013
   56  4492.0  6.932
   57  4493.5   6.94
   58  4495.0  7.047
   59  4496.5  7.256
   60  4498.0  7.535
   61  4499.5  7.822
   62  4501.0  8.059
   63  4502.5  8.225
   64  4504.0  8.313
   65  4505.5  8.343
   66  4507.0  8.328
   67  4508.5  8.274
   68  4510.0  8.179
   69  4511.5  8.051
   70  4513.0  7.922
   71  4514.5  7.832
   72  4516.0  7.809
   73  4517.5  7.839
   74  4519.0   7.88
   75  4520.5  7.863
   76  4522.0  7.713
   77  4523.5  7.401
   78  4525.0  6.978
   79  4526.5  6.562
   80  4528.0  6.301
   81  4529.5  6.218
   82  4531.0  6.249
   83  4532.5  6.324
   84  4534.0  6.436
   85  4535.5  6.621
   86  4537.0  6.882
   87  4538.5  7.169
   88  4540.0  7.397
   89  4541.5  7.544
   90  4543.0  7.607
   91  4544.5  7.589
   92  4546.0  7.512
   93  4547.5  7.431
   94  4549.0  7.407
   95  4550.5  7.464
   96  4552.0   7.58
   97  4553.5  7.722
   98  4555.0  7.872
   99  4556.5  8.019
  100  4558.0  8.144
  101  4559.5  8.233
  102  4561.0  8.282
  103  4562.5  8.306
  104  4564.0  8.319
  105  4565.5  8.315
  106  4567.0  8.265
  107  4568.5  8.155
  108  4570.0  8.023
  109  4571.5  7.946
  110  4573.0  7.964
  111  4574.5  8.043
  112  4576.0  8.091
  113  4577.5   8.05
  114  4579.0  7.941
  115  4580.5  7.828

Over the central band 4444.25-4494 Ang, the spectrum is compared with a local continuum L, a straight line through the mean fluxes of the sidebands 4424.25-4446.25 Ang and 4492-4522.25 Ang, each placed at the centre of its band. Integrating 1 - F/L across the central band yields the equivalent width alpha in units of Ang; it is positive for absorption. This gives 3.0 Ang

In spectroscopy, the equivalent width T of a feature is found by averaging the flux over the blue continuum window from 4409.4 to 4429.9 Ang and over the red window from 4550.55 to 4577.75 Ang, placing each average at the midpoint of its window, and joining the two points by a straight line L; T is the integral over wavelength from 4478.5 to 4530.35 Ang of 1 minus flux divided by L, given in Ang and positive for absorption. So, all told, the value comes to -2.24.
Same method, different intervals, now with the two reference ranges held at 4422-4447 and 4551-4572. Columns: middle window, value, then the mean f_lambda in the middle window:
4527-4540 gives 1.9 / 6.58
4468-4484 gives -0.8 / 7.31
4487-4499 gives 0.0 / 7.17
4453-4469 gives 2.4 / 5.77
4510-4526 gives -0.5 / 7.73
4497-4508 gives -1.1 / 8.07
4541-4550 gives 0.4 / 7.51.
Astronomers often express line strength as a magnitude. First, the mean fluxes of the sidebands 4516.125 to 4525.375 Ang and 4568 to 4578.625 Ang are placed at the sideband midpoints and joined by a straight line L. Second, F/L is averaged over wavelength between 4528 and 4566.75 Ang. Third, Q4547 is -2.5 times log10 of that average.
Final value 0.056 mag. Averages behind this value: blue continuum 7.65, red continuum 8.03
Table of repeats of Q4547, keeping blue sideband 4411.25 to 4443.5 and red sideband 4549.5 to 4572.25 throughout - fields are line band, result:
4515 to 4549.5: 0.07 mag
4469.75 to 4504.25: -0.06 mag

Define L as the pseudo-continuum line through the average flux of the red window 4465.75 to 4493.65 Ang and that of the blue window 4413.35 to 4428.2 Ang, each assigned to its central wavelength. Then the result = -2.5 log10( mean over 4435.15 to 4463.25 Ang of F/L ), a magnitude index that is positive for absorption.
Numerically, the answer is 0.080 mag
